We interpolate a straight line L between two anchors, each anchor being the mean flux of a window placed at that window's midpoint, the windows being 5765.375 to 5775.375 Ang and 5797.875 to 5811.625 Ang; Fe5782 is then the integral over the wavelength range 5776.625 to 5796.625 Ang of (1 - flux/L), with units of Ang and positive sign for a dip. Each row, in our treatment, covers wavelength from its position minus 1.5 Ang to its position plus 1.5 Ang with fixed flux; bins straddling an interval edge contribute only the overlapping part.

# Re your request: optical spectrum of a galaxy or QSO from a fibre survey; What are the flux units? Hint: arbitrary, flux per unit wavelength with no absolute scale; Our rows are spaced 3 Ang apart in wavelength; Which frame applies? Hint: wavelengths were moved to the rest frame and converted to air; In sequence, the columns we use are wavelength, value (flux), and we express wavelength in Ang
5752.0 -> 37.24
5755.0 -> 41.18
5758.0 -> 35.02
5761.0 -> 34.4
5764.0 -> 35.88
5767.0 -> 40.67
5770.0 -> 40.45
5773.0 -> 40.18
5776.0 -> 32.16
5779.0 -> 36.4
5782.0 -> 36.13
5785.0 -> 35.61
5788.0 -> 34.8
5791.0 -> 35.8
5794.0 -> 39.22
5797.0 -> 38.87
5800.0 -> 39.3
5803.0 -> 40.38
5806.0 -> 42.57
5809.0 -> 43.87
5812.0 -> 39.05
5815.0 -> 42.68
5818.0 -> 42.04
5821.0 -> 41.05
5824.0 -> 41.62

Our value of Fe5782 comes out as 2.0 Ang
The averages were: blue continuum 39.7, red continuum 41.2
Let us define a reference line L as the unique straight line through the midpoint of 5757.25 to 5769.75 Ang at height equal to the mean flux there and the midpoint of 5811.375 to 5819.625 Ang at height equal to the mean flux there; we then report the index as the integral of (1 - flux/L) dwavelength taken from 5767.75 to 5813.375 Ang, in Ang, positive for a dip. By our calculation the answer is 1.1 Ang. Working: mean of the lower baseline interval 37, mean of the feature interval 38.4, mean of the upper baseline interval 41.5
